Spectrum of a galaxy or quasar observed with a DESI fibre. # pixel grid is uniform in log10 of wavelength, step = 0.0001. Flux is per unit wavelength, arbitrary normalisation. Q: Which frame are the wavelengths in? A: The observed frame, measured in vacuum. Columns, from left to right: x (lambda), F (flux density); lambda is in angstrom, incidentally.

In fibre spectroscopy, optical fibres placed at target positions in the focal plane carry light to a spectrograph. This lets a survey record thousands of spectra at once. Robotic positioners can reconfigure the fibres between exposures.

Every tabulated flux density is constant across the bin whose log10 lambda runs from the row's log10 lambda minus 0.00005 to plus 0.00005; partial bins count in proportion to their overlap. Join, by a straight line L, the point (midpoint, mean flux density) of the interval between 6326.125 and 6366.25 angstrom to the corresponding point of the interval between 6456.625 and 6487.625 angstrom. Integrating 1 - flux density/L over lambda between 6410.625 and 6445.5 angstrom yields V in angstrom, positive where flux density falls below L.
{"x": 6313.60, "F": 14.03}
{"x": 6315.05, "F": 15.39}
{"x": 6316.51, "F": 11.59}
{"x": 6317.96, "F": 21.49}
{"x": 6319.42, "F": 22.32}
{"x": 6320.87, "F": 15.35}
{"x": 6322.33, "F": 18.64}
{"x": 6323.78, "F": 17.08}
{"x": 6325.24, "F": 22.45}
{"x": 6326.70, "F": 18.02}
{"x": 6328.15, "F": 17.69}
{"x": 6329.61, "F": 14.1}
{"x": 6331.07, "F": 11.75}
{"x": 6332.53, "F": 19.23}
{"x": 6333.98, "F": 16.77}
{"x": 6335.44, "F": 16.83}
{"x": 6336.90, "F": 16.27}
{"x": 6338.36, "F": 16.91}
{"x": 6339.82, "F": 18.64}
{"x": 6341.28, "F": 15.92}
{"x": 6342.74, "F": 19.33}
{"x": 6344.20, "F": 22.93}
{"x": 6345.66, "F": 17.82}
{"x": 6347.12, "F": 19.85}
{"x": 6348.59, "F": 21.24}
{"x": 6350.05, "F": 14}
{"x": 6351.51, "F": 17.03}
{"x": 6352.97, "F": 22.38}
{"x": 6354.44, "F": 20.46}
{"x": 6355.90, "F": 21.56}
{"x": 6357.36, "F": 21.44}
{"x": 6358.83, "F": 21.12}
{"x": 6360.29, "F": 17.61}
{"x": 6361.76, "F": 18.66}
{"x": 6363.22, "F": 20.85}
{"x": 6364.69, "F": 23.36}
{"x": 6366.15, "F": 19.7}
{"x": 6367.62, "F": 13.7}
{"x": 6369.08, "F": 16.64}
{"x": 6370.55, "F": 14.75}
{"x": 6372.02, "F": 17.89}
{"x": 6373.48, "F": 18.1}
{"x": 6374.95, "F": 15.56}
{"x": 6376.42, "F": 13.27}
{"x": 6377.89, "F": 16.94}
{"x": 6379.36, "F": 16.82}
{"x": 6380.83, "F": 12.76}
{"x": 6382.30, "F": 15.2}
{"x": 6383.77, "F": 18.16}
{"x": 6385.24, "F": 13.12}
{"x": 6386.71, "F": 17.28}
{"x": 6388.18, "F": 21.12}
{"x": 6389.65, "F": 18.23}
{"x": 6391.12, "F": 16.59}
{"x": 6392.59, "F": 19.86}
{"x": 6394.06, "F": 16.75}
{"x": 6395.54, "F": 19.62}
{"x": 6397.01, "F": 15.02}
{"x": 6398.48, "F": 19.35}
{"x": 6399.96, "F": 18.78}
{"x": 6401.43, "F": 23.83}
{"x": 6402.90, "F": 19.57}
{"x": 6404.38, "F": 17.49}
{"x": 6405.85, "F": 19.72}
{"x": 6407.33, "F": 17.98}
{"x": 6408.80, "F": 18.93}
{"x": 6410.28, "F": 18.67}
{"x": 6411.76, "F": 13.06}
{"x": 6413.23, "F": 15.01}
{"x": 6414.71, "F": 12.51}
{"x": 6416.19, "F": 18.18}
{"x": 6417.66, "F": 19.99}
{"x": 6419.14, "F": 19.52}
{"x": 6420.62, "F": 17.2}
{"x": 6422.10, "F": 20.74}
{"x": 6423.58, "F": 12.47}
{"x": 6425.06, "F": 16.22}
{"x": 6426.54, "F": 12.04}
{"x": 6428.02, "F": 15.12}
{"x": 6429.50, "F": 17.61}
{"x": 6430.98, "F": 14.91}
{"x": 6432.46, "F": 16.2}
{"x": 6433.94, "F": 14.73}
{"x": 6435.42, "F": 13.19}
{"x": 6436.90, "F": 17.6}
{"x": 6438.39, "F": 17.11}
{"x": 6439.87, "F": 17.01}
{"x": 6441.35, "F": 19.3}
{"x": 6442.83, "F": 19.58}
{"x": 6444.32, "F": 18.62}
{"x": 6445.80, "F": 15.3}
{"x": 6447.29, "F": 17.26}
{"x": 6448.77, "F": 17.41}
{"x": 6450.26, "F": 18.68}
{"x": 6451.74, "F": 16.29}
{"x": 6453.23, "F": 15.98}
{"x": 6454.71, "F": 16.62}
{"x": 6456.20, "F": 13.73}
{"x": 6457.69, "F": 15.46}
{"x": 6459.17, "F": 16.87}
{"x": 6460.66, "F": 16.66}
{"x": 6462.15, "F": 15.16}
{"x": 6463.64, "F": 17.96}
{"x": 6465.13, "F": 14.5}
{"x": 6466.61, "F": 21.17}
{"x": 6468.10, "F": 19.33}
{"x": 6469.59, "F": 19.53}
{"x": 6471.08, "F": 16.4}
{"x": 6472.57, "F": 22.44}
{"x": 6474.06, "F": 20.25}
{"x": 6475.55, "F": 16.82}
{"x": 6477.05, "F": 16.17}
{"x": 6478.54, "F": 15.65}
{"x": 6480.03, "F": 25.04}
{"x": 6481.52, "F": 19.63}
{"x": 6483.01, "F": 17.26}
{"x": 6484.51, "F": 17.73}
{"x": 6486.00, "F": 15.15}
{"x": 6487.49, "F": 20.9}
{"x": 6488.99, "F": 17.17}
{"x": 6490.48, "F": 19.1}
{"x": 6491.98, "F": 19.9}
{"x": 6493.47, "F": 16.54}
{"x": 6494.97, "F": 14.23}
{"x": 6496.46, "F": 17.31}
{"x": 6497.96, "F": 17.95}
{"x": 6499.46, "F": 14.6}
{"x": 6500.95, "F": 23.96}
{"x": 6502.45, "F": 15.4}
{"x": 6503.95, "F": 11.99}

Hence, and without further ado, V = 3.39 angstrom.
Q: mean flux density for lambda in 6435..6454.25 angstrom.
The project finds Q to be 17.2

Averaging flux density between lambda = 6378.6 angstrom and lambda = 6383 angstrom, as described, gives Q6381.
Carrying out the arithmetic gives 14.9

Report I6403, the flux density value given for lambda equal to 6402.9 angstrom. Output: 19.57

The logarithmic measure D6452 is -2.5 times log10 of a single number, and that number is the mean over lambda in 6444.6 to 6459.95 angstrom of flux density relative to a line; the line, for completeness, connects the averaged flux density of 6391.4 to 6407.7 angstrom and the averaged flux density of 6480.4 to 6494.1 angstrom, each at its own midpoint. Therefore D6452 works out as 0.13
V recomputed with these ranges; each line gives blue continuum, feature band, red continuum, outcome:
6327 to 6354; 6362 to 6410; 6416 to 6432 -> -1.6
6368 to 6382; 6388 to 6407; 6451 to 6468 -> -3.4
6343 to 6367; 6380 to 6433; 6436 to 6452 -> 4.1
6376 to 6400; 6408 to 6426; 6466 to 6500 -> 0.6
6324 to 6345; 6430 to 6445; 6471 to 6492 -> 1.2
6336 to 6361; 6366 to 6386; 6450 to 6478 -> 3.1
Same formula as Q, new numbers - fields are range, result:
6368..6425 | 17.2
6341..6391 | 18.1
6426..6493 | 17.4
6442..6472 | 17.2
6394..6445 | 17.2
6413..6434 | 16.2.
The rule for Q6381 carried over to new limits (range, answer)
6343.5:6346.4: 20.4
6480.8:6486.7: 17.4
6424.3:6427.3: 14.1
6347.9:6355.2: 19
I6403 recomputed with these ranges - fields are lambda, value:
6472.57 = 22.44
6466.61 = 21.17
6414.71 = 12.51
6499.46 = 14.6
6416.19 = 18.18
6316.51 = 11.59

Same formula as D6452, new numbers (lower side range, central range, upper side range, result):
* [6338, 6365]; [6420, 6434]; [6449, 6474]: 0.148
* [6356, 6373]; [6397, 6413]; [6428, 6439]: -0.084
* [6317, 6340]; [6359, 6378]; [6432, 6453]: -0.011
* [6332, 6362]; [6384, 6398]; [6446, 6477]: 0.043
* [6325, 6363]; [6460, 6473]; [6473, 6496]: 0.009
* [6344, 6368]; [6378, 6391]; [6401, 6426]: 0.124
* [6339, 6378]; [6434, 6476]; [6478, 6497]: 0.057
